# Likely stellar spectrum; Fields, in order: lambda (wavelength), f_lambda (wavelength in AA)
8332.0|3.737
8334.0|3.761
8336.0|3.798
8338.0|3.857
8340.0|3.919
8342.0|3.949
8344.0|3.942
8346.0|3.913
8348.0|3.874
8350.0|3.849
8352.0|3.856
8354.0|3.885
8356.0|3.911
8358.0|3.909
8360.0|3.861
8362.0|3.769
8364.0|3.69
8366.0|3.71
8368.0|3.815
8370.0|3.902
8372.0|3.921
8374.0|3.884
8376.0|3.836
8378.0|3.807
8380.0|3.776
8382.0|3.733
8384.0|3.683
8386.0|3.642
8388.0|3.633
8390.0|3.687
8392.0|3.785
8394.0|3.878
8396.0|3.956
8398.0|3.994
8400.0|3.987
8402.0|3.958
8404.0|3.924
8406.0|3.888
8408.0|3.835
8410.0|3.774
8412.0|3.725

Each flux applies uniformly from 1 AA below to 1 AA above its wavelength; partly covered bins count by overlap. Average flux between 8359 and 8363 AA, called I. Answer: 3.82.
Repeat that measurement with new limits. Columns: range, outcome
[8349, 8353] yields 3.85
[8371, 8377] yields 3.88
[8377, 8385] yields 3.75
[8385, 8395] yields 3.73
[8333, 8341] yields 3.83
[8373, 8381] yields 3.83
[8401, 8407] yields 3.92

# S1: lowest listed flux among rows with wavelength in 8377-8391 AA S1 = 3.633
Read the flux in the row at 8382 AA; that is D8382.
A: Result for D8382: 3.733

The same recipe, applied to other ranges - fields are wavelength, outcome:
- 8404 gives 3.924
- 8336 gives 3.798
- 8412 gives 3.725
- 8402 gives 3.958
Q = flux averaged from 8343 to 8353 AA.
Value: 3.89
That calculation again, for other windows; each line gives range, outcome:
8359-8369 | 3.77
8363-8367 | 3.7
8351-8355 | 3.87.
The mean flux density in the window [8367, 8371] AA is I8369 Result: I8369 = 3.86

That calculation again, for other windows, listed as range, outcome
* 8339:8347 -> 3.93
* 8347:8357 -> 3.88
